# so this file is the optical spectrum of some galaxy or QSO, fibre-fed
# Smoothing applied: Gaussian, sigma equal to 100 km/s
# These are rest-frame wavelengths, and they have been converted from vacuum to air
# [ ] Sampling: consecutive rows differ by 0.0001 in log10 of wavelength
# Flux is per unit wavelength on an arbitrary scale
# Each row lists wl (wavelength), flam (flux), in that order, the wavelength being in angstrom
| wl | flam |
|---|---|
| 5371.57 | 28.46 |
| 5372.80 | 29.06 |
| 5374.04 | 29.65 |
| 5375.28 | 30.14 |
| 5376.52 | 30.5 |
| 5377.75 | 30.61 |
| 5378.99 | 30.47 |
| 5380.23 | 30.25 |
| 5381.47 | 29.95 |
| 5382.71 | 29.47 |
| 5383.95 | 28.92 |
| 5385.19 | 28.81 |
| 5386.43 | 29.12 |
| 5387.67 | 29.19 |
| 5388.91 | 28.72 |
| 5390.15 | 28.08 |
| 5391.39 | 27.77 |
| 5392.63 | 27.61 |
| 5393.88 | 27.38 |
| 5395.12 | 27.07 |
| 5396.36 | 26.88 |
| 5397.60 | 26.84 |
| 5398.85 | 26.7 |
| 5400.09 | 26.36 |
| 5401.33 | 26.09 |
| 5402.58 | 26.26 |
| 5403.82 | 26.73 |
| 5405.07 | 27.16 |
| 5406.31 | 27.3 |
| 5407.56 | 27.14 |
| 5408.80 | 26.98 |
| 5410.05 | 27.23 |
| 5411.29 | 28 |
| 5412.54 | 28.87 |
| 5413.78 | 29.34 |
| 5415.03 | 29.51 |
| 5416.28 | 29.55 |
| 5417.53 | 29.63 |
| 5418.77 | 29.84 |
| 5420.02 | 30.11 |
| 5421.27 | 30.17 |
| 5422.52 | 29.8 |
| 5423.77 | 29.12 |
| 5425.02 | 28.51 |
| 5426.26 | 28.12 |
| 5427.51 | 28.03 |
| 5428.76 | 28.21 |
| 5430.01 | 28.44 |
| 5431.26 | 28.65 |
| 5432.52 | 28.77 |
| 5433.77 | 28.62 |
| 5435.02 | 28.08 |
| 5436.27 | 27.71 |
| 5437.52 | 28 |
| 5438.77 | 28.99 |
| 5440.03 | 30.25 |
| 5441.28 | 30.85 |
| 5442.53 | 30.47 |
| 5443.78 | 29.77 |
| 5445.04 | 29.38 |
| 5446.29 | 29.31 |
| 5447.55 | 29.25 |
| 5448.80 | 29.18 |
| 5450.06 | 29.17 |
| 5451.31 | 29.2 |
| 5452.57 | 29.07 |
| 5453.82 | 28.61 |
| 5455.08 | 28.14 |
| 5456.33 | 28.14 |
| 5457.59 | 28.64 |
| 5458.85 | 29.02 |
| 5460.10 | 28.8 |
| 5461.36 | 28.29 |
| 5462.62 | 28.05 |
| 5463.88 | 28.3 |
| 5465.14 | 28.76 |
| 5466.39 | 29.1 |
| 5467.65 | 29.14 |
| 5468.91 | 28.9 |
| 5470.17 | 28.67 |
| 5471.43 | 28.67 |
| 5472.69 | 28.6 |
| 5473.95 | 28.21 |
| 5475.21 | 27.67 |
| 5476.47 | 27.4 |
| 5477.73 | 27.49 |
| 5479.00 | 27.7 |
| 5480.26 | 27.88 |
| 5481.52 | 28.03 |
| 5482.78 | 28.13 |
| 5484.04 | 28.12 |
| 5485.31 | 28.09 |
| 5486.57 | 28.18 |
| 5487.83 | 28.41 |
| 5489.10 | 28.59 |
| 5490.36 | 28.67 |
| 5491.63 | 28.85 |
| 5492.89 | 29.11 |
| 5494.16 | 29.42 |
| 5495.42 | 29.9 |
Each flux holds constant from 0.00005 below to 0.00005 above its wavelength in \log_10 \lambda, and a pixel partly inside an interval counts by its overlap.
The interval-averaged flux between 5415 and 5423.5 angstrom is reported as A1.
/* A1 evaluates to 29.8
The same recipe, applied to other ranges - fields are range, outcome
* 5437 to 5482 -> 28.8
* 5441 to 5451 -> 29.6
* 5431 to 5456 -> 29.1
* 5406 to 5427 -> 28.8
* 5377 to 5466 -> 28.6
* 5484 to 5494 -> 28.5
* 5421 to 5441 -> 28.7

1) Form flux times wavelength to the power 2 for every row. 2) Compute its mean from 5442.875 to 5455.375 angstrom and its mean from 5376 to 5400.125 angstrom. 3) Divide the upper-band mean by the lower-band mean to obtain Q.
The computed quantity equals 1.0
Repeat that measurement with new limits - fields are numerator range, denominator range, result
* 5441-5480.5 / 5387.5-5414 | 1.07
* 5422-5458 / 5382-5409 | 1.07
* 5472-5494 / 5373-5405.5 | 1.03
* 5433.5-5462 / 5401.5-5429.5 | 1.03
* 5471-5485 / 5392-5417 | 1.05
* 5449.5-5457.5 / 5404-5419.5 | 1.03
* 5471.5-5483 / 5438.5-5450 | 0.95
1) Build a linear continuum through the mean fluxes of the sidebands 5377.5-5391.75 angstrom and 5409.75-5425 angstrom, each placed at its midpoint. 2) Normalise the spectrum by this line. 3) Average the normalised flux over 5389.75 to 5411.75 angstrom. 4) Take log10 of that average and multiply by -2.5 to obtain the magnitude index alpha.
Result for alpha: 0.08 mag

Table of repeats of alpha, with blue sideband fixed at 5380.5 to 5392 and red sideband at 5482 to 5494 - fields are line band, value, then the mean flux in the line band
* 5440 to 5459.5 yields -0.02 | 29.3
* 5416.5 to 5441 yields -0.01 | 28.9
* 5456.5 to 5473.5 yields 0.00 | 28.7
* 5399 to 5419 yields 0.04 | 27.8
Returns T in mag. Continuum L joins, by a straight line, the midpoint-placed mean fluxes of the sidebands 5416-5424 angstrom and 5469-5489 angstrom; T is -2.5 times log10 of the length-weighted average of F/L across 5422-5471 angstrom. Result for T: 0.01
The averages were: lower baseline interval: 29.8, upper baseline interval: 28.1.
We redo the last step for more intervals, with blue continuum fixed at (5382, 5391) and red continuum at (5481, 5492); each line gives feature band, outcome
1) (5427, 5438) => 0.01 mag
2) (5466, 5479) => 0.00 mag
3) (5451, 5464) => 0.00 mag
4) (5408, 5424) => -0.01 mag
